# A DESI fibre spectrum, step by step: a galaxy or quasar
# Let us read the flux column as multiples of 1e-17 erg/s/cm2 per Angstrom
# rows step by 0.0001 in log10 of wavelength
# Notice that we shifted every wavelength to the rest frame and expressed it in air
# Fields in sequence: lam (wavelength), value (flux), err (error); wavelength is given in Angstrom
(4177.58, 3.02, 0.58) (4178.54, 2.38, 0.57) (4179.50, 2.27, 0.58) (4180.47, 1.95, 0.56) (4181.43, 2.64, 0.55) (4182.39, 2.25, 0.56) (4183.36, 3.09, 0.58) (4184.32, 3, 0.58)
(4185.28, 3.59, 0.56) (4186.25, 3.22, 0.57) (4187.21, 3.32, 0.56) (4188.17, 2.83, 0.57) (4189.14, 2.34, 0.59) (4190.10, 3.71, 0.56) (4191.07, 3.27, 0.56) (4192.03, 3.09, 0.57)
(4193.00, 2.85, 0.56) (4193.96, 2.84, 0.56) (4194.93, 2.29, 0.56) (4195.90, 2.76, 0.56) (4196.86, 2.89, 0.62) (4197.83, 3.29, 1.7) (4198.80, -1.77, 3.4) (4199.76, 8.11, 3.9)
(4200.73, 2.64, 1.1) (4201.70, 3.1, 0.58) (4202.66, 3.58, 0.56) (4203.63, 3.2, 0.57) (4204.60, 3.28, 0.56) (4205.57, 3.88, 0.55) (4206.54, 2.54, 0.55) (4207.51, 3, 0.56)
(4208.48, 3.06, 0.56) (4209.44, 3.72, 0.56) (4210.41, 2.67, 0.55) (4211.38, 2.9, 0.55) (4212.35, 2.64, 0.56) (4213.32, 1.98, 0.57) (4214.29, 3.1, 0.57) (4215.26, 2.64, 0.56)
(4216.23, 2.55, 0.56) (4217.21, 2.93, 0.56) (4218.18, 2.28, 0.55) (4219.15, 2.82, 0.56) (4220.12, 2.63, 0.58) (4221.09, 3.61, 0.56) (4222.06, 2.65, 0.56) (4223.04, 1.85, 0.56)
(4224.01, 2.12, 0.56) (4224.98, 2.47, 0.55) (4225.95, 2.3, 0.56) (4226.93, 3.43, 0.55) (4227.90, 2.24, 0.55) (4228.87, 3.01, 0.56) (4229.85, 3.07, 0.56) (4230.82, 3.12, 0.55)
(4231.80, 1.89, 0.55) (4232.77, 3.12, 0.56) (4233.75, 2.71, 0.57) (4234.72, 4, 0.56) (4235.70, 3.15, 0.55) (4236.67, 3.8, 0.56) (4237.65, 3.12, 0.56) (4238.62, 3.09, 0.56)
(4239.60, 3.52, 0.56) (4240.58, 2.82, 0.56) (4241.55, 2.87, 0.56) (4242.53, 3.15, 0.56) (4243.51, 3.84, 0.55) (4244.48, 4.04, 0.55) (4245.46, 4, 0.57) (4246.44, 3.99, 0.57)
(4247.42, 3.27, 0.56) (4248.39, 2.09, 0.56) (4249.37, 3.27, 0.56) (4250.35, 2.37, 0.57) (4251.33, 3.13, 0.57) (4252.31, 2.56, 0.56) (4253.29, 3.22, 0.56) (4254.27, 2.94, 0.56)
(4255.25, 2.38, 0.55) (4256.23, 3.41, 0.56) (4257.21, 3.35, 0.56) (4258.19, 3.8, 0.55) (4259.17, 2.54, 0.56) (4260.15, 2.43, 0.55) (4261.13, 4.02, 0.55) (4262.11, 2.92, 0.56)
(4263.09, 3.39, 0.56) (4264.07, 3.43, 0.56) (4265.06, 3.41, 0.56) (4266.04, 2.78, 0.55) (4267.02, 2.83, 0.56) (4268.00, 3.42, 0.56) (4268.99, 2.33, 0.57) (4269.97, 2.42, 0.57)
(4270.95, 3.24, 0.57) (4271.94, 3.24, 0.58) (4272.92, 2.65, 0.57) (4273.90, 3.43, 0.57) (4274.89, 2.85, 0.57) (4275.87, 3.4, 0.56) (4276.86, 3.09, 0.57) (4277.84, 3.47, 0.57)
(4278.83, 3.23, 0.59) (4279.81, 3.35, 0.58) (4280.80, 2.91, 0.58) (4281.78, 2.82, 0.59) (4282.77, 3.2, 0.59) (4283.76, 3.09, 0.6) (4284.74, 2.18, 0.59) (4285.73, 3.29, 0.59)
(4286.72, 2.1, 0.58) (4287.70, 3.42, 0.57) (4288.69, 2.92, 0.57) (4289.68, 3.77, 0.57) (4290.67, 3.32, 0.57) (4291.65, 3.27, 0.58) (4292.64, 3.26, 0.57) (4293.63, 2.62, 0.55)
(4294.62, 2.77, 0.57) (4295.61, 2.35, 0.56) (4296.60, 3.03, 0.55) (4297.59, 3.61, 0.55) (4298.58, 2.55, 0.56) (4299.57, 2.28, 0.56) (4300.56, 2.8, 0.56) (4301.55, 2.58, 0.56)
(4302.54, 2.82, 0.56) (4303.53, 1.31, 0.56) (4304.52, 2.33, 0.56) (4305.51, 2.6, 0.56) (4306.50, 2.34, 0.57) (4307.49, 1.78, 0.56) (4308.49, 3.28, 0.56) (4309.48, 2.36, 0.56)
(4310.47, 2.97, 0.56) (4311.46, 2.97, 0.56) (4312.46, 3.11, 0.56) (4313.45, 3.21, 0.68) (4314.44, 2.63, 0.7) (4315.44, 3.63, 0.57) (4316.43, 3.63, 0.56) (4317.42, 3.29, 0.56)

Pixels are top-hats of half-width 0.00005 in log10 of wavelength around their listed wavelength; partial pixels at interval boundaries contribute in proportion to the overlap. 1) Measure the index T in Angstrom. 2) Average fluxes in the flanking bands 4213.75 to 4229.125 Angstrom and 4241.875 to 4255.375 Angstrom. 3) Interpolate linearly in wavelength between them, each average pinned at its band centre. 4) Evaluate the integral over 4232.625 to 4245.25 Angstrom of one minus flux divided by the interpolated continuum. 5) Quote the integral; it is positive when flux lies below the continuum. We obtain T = -1.5 Angstrom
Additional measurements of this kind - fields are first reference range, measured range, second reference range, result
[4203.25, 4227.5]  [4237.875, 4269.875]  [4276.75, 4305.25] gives -3.27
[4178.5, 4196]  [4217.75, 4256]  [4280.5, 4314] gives -2.13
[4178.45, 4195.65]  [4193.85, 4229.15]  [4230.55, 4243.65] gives 1.63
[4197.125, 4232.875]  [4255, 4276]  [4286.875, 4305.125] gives -1.83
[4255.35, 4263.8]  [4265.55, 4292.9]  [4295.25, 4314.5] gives -0.82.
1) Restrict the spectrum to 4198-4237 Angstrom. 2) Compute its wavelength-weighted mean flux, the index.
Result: 2.9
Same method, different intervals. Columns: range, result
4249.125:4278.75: 3.06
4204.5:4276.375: 3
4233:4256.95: 3.2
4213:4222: 2.74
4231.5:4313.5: 3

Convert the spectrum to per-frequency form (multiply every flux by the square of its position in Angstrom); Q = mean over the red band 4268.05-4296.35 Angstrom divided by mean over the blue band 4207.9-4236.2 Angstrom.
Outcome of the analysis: 1.1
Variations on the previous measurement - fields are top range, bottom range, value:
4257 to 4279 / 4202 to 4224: 1.11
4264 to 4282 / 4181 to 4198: 1.08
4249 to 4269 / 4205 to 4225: 1.13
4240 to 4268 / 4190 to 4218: 1.09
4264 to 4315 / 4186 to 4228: 1.04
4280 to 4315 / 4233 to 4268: 0.90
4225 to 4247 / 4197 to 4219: 1.09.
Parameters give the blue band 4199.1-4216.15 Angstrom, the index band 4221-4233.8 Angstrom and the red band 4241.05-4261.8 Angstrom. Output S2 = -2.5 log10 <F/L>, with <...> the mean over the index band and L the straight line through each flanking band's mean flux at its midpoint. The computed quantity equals 0.203 mag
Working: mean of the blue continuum 3.23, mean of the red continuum 3.17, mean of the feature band 2.65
